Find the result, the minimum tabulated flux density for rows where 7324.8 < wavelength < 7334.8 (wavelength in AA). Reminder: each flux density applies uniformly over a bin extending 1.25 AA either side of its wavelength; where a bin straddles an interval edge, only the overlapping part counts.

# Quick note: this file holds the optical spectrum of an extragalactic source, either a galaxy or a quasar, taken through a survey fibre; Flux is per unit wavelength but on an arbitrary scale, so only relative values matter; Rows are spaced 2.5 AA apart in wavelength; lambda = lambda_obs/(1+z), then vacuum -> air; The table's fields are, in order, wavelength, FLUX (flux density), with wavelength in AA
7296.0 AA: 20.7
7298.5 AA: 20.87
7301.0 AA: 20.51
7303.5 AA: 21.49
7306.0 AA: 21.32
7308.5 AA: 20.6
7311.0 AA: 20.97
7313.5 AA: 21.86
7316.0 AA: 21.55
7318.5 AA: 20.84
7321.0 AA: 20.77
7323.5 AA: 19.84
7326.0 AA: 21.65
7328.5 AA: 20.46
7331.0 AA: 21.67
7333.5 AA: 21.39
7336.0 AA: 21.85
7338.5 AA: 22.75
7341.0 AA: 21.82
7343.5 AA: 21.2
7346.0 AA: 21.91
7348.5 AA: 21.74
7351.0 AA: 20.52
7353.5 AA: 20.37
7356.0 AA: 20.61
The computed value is 20.46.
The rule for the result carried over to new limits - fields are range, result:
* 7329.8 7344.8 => 21.2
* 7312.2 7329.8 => 19.84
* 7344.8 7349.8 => 21.74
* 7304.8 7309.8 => 20.6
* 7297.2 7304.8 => 20.51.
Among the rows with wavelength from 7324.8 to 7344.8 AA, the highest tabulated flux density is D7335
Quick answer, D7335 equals 22.75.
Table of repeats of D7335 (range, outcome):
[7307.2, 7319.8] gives 21.86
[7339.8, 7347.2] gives 21.91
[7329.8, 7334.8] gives 21.67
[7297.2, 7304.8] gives 21.49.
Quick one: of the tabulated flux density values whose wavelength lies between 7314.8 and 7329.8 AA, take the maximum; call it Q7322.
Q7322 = 21.65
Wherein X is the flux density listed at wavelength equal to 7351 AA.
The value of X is 20.52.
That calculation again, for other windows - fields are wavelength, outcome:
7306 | 21.32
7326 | 21.65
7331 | 21.67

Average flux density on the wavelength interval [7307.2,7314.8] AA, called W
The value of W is 21.1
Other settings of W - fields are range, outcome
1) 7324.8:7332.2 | 21.3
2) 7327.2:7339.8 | 21.6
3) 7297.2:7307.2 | 21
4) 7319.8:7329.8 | 20.7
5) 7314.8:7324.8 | 20.8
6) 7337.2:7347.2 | 21.9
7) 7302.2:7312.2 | 21.1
